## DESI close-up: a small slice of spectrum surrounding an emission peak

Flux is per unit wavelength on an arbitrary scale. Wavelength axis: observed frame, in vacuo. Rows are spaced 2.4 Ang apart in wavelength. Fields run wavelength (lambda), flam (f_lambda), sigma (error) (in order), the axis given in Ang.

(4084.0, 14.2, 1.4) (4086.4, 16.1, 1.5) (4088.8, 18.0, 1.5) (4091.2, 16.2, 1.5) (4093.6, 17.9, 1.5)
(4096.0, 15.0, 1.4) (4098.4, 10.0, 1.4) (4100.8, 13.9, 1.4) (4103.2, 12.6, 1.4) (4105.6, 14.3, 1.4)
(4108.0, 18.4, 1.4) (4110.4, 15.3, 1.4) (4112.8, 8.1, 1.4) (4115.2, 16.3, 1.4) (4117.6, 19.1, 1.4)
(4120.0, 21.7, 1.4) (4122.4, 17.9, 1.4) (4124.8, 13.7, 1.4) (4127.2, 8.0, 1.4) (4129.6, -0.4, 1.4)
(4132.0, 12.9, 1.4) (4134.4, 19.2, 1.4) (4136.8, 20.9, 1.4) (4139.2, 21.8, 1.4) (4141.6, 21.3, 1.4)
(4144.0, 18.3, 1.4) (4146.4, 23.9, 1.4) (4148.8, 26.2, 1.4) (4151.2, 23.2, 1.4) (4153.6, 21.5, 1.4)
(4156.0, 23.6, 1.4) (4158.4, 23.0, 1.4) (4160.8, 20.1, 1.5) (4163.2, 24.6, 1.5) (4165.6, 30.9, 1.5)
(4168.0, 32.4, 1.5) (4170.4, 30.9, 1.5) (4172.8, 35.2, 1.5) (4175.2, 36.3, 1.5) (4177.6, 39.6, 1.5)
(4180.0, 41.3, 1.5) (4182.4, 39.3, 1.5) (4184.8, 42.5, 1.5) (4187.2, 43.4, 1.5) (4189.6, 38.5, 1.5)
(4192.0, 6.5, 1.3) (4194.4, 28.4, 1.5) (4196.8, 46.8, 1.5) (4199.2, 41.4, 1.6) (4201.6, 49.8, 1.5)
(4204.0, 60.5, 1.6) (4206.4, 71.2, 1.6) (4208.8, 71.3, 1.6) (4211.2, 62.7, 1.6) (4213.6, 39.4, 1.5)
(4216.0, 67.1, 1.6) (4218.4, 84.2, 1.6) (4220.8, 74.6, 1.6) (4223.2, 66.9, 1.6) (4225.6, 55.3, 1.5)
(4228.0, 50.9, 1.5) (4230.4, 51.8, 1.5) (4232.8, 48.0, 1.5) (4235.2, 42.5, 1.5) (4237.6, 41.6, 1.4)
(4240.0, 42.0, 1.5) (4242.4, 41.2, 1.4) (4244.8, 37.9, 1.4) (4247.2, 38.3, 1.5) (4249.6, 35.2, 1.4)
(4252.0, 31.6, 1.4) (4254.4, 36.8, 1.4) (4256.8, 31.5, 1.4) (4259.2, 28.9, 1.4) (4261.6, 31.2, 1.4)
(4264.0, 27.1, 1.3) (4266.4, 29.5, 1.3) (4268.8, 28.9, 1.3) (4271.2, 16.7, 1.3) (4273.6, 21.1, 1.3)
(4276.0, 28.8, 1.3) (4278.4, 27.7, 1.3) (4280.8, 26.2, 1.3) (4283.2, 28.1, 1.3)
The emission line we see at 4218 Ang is Lyman alpha 1216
